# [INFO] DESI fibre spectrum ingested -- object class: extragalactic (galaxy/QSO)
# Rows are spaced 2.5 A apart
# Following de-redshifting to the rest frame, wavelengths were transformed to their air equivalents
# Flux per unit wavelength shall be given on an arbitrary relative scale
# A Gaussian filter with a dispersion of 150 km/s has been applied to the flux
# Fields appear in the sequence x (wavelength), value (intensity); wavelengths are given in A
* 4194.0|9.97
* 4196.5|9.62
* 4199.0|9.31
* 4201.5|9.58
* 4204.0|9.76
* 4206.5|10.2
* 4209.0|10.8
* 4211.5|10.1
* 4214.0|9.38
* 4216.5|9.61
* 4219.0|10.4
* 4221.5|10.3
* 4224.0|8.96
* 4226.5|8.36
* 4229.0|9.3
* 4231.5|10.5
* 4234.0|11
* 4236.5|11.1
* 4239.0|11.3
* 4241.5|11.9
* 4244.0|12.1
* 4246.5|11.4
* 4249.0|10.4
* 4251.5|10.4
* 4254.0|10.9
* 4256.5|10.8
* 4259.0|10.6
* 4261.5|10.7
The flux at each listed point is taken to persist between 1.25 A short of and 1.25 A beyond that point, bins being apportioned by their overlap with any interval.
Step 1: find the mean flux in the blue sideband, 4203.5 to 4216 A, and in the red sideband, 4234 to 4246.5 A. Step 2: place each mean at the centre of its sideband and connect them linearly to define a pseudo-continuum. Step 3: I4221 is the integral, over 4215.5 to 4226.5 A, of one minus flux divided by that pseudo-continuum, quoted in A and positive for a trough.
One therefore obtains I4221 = 1.0 A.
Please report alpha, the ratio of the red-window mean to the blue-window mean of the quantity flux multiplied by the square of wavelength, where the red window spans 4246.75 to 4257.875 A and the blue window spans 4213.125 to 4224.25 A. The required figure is 1.11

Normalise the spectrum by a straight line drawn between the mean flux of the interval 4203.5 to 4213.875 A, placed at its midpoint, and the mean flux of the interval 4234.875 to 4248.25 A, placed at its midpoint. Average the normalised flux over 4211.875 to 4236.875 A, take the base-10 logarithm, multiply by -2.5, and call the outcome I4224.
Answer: 0.10 mag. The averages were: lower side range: 10.2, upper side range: 11.5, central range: 9.86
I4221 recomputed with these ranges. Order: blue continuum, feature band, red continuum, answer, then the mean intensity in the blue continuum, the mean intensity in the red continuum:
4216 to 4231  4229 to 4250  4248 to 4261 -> -2.10 A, 9.53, 10.6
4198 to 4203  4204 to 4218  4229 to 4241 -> -0.17 A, 9.47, 10.9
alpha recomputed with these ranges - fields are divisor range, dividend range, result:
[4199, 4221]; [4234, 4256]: 1.14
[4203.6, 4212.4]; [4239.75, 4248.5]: 1.15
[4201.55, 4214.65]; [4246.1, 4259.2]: 1.09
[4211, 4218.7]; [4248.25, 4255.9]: 1.11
